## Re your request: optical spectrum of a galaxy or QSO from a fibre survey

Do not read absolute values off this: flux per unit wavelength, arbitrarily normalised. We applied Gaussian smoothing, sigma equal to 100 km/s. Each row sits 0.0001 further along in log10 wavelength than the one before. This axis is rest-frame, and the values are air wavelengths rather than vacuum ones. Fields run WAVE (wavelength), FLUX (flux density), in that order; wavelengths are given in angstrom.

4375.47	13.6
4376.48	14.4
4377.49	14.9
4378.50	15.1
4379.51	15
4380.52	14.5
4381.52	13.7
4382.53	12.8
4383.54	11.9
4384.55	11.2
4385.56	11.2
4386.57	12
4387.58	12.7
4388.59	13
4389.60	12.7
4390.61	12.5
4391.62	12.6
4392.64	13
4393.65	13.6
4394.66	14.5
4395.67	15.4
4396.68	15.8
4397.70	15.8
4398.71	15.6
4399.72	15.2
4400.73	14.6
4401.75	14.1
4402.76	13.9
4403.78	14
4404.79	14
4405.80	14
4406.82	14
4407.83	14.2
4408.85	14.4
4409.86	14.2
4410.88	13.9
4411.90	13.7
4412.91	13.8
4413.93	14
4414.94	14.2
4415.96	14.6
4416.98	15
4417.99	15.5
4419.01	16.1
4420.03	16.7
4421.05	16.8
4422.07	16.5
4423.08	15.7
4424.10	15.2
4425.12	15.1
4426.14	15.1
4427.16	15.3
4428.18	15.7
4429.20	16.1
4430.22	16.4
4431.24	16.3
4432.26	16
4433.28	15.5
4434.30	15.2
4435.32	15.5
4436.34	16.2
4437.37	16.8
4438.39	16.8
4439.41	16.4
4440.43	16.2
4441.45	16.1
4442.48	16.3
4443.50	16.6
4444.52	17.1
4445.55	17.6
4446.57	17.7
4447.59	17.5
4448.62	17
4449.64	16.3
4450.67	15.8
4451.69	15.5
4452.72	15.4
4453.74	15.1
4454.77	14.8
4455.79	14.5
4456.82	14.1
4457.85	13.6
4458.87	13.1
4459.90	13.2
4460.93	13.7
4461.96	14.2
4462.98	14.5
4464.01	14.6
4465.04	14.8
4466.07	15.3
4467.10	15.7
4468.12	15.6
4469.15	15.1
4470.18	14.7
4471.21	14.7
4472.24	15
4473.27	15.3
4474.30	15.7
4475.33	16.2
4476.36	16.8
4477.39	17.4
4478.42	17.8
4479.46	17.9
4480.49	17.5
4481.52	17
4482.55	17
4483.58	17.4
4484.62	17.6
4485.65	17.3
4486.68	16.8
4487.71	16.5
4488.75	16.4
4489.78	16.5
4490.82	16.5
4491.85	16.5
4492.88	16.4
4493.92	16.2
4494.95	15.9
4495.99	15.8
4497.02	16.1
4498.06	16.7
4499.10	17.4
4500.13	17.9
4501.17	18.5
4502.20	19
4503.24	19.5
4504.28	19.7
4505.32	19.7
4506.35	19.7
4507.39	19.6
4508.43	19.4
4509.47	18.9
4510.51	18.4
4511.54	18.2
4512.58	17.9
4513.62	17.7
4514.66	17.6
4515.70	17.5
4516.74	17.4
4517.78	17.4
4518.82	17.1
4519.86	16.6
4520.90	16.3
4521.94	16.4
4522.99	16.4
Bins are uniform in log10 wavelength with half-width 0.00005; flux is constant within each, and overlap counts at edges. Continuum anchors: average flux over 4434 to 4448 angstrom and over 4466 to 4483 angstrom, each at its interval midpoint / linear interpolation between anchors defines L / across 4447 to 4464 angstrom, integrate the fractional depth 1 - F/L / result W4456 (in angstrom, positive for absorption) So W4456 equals 1.6 angstrom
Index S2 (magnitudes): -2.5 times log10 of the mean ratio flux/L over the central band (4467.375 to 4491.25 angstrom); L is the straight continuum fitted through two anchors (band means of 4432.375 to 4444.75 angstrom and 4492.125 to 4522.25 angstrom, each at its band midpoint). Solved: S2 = 0.04 mag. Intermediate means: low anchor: 16.2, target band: 16.5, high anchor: 17.8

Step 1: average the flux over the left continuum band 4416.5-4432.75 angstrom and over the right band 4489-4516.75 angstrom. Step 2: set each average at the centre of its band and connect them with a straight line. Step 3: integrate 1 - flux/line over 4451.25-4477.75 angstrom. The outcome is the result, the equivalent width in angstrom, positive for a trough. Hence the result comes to 3.0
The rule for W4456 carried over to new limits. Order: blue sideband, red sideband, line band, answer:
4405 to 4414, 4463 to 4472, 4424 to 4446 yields -2.5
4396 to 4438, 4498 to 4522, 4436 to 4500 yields 3.0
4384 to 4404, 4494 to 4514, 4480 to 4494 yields 0.5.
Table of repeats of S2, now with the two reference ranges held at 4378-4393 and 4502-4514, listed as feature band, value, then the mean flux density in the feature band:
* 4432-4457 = -0.02 mag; 16.1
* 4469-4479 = 0.09 mag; 15.9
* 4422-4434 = -0.05 mag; 15.7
